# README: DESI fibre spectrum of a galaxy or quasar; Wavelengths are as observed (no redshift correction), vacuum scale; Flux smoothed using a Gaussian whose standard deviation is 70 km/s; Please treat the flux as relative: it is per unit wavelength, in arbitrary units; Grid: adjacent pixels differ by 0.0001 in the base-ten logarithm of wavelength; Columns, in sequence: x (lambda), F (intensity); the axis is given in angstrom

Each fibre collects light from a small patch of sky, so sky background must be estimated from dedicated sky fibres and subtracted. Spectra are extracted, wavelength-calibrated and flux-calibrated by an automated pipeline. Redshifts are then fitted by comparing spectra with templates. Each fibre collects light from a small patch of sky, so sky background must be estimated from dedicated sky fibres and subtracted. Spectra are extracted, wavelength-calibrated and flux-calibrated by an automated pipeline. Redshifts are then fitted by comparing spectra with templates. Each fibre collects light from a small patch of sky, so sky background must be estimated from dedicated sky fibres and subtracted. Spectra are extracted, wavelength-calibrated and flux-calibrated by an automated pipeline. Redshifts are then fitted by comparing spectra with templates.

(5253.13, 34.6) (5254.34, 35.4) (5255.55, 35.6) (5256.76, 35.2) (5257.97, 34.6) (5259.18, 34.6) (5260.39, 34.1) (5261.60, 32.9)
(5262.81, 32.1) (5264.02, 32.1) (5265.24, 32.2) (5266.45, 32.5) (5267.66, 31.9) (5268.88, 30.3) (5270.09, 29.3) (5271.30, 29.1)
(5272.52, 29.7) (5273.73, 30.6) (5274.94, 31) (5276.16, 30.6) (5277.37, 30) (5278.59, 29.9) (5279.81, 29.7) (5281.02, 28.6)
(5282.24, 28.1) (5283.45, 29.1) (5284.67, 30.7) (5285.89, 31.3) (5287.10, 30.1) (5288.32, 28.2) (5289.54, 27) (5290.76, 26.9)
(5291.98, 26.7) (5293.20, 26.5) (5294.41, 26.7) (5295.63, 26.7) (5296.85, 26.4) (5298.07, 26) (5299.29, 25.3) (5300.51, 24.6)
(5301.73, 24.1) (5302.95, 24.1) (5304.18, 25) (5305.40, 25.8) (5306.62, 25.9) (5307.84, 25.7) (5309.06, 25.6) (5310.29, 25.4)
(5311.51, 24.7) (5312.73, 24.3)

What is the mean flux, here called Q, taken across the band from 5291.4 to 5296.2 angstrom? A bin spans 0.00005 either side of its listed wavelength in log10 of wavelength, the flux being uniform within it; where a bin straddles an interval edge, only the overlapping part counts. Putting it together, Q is 26.7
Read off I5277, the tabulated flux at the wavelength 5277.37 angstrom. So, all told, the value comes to 30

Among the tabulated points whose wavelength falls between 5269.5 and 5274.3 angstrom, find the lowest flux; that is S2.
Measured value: 29.1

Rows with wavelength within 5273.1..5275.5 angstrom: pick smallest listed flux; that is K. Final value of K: 30.6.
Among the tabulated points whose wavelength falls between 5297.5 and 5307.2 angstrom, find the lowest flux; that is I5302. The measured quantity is 24.1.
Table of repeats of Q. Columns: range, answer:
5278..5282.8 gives 29.1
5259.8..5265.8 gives 32.7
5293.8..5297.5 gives 26.6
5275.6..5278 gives 30.3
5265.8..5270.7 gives 31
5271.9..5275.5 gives 30.4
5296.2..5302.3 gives 25.3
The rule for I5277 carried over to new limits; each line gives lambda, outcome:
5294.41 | 26.7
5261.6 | 32.9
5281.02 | 28.6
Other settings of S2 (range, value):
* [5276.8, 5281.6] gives 28.6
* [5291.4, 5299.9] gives 25.3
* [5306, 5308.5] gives 25.7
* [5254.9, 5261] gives 34.1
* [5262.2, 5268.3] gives 31.9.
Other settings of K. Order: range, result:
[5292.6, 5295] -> 26.5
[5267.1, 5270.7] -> 29.3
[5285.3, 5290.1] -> 27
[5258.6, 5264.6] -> 32.1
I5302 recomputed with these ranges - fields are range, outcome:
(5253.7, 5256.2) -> 35.4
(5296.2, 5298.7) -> 26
